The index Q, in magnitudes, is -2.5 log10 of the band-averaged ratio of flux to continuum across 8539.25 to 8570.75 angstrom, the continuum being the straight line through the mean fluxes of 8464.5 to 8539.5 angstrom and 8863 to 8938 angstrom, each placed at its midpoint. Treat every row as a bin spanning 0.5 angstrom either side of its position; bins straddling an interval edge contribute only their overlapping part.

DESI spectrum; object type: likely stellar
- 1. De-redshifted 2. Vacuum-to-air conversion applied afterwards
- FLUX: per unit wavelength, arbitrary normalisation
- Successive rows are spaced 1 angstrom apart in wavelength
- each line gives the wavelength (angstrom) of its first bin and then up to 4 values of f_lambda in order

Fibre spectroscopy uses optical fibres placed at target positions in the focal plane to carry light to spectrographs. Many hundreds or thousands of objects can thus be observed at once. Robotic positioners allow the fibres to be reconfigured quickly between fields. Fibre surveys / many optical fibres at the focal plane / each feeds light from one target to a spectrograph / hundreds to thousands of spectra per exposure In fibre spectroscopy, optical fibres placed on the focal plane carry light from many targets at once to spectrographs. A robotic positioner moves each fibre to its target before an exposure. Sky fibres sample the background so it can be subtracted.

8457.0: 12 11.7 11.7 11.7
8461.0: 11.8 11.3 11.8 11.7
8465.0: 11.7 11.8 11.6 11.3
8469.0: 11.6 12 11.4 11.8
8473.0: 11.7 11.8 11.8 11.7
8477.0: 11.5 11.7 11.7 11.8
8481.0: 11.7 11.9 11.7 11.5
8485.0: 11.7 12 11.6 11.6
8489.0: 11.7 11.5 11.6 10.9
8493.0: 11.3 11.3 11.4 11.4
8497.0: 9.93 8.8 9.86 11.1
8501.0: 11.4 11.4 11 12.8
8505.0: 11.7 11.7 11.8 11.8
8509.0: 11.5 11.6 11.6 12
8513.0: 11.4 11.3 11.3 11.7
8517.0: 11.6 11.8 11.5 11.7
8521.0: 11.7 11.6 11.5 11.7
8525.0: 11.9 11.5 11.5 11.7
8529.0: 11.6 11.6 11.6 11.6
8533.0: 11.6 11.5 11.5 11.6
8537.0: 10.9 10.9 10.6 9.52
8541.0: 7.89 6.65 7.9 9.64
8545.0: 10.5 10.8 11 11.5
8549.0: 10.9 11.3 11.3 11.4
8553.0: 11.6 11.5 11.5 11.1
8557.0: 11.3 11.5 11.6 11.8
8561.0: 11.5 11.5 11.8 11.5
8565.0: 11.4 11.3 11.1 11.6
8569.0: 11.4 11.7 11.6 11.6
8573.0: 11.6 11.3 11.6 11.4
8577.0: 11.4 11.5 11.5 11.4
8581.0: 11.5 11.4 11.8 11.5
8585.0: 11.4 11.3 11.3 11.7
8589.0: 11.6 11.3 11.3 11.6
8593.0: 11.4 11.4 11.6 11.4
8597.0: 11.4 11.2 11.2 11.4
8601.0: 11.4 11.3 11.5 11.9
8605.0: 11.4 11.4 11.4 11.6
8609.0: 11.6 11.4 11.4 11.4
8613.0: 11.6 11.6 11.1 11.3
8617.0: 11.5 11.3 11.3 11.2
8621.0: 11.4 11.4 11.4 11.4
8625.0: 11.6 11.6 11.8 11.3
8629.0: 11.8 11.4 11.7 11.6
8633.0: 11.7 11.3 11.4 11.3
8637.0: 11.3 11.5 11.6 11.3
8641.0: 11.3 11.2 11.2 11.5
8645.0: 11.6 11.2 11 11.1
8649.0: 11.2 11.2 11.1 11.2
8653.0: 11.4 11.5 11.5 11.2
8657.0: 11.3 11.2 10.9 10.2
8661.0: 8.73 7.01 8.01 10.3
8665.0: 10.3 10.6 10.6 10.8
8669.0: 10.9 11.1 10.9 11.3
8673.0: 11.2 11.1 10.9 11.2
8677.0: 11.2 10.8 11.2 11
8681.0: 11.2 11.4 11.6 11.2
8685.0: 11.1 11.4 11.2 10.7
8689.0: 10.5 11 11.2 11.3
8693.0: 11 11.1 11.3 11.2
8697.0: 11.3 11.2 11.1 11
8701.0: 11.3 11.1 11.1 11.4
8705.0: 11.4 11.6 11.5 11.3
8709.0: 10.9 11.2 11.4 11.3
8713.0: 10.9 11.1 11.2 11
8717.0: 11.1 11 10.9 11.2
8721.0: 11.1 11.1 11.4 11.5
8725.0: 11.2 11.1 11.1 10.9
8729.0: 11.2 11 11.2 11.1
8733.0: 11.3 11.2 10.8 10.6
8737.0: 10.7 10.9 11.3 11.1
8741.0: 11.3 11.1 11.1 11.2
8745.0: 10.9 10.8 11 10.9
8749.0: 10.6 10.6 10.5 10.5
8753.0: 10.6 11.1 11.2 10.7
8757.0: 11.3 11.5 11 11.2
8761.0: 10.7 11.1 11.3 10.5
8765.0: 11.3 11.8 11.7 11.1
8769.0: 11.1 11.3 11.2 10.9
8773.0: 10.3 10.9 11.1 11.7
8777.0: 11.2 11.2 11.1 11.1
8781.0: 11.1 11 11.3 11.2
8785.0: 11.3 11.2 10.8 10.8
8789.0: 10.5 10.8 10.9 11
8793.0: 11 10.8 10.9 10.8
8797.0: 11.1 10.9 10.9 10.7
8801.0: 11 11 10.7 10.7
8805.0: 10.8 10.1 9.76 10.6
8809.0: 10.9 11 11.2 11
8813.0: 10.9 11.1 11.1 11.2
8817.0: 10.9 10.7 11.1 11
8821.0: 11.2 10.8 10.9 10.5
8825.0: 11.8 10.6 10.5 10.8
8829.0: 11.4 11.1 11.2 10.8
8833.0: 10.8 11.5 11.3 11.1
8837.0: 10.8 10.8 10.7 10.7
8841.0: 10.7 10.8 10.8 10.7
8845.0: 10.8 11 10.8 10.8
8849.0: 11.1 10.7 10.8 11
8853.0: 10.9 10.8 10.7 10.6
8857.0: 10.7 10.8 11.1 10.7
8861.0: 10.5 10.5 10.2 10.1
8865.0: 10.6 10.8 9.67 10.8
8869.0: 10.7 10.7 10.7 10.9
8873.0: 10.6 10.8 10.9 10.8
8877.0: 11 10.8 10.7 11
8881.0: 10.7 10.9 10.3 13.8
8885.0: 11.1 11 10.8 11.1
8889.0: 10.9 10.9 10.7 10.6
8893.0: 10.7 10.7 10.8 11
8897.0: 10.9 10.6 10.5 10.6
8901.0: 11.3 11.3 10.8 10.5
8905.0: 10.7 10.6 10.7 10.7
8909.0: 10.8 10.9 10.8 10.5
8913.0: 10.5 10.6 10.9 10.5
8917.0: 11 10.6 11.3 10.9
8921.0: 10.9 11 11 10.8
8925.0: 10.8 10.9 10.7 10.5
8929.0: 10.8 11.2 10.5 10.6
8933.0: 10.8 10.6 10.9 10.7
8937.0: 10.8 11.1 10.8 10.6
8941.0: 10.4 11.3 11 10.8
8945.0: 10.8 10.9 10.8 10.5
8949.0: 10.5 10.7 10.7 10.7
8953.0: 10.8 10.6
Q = 0.05 mag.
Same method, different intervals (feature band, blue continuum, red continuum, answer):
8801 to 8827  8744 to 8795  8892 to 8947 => 0.009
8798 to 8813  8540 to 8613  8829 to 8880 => 0.011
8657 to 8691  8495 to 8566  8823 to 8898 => 0.032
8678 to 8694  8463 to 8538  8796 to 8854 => 0.003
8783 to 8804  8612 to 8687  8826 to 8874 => -0.005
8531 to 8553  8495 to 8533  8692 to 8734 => 0.084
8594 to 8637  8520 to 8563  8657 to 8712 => -0.046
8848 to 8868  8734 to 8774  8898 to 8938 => 0.021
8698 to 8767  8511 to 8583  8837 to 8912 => -0.010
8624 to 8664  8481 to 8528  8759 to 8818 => 0.015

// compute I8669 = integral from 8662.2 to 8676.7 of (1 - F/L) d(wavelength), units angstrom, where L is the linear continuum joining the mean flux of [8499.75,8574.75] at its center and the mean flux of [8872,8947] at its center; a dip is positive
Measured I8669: 0.69 angstrom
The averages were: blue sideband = 11.3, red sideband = 10.8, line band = 10.6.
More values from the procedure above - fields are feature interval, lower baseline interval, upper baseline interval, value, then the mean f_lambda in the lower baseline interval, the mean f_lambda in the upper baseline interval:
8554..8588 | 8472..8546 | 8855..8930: -0.9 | 11.2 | 10.8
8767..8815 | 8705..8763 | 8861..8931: 0.1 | 11.1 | 10.8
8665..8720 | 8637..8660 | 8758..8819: 0.3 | 11.3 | 11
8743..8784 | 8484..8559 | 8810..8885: -0.3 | 11.2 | 10.9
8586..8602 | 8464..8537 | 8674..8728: -0.1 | 11.5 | 11.2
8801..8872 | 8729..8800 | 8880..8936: 0.8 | 11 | 10.8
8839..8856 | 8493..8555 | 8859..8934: 0.0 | 11.1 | 10.8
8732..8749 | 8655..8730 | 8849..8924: -0.1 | 11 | 10.8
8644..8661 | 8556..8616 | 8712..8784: 0.3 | 11.5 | 11.1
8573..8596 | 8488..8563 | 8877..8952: -0.7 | 11.2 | 10.8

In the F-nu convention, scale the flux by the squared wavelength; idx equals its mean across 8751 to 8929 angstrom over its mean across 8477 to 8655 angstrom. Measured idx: 1.02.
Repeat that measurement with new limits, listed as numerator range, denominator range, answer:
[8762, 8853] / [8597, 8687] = 1.02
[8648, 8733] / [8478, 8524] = 1.00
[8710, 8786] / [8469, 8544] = 1.04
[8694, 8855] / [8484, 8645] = 1.02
